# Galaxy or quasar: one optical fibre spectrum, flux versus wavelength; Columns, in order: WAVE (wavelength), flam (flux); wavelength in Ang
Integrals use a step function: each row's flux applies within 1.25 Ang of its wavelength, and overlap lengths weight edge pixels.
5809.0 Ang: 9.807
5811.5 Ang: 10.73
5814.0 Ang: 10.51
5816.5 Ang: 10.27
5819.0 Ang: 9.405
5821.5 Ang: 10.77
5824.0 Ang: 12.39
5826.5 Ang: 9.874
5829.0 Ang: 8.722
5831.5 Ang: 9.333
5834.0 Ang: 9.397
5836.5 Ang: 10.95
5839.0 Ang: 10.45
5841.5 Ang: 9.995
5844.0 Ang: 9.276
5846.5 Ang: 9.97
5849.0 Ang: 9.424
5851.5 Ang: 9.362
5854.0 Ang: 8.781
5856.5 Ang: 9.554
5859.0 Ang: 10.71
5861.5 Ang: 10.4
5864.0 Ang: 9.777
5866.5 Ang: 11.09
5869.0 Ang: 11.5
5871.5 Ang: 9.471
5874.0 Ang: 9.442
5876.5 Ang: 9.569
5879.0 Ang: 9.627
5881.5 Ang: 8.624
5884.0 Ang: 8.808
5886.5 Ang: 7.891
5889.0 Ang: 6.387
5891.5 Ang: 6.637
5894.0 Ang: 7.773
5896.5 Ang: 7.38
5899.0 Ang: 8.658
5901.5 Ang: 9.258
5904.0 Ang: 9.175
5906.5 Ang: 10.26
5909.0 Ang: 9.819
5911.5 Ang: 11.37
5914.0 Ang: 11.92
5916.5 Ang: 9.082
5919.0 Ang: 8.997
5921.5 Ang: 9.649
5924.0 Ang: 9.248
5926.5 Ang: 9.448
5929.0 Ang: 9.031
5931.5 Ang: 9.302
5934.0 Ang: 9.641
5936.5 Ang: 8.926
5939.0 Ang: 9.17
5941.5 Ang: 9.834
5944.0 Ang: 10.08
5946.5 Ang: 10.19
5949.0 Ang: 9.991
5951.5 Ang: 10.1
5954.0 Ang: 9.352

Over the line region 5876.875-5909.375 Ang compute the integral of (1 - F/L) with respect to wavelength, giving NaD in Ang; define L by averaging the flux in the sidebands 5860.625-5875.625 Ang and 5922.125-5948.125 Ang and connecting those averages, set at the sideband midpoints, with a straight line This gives 4.9 Ang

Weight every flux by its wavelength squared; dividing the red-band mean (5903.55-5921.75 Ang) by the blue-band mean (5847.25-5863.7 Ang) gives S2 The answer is 1.1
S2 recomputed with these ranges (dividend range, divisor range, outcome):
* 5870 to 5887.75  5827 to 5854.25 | 0.96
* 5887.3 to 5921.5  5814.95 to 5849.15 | 0.92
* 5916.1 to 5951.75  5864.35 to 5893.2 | 1.08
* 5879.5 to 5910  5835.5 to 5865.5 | 0.86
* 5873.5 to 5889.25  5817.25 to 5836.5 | 0.88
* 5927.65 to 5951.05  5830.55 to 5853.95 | 1.02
